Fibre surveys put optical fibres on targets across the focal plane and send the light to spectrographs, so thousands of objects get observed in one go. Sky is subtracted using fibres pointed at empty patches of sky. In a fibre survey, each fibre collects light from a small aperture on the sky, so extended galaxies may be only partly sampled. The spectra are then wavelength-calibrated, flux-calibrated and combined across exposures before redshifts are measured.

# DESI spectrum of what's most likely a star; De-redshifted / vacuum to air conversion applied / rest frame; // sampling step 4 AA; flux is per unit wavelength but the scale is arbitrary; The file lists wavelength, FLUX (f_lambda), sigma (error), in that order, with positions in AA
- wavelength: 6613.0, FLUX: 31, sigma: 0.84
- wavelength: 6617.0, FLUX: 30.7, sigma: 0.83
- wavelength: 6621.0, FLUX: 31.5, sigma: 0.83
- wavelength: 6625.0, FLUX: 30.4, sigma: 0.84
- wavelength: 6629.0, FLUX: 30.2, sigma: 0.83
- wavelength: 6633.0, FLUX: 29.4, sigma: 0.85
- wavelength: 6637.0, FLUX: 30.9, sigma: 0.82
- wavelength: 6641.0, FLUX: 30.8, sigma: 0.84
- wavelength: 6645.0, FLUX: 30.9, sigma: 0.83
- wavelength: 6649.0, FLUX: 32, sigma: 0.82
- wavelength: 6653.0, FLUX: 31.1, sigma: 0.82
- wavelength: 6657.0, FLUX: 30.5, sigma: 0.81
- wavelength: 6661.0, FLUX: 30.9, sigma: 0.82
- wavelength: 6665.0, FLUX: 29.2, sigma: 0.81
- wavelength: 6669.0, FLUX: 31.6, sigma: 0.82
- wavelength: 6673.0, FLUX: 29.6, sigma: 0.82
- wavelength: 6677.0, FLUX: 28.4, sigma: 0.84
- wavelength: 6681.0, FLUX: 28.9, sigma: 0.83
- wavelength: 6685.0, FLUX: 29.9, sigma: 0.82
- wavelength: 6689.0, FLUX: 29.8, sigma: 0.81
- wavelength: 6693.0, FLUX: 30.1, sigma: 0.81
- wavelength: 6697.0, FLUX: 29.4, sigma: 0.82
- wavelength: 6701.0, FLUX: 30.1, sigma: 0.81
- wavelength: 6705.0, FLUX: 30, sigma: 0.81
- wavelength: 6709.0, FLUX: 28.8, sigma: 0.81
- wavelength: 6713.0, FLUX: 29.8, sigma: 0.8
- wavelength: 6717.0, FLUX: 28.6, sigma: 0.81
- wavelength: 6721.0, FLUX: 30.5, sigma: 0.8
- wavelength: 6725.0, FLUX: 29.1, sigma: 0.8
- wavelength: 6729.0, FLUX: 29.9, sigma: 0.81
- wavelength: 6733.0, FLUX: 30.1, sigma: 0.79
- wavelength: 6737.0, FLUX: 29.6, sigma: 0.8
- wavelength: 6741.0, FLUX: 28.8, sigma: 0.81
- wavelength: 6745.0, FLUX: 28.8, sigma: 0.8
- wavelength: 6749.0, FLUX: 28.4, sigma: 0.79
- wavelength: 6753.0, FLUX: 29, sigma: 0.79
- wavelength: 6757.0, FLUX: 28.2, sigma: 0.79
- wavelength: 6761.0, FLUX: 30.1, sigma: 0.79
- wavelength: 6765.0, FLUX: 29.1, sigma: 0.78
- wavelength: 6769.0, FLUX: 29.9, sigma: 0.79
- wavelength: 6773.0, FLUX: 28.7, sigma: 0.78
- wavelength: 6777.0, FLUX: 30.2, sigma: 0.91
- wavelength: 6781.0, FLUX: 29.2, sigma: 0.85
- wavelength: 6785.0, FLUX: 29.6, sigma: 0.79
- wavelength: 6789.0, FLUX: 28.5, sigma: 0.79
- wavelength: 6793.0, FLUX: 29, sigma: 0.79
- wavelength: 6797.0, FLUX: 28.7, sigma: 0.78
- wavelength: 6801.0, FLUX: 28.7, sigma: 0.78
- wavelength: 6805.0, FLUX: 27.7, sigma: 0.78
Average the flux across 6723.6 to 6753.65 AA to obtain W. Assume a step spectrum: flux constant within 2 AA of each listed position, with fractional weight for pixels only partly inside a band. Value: 29.2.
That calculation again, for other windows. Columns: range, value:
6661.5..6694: 29.7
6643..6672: 30.8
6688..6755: 29.5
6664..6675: 30.2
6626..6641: 30.3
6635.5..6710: 30.2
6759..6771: 29.7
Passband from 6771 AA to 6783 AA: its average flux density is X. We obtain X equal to 29.4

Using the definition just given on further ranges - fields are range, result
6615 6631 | 30.7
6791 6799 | 28.9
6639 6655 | 31.2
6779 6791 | 29.1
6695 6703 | 29.8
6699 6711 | 29.6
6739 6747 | 28.8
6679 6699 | 29.6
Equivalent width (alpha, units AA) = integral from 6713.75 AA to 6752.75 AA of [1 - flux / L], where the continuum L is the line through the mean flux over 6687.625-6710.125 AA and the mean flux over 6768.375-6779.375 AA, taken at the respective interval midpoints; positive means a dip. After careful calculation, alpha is 0.4 AA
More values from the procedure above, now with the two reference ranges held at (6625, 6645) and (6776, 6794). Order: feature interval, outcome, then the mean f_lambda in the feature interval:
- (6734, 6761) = 0.6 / 28.9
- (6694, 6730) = 0.3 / 29.6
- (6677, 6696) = 0.3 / 29.5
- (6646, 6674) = -0.5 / 30.7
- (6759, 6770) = -0.1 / 29.7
